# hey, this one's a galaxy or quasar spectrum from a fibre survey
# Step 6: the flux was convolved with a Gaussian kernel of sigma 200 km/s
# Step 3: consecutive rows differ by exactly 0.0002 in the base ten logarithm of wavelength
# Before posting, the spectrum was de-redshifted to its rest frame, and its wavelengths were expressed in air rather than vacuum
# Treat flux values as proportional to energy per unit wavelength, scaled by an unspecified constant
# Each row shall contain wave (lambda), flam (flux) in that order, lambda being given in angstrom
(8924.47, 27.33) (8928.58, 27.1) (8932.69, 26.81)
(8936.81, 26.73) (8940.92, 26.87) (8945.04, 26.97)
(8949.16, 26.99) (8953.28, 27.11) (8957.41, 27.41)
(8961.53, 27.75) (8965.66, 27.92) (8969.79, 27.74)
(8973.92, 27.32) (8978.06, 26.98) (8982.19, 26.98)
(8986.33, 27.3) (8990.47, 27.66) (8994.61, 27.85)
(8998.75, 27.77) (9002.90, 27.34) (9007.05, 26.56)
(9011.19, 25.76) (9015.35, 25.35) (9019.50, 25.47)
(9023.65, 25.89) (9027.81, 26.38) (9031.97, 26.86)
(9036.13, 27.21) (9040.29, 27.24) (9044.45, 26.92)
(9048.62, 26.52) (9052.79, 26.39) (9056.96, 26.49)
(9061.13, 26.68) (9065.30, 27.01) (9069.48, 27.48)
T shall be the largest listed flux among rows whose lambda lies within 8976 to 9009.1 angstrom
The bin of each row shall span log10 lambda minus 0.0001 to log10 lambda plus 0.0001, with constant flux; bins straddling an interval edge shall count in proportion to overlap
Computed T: 27.85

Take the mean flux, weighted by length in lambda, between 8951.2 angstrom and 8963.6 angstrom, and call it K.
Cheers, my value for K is 27.4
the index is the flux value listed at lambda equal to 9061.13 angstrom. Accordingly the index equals 26.68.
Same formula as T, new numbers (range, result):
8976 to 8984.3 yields 26.98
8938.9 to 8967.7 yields 27.92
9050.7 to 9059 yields 26.49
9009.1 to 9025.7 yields 25.89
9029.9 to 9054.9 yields 27.24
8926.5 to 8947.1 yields 27.1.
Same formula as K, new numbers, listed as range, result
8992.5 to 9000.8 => 27.8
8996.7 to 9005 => 27.5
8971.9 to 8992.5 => 27.2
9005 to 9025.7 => 25.8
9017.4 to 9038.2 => 26.4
